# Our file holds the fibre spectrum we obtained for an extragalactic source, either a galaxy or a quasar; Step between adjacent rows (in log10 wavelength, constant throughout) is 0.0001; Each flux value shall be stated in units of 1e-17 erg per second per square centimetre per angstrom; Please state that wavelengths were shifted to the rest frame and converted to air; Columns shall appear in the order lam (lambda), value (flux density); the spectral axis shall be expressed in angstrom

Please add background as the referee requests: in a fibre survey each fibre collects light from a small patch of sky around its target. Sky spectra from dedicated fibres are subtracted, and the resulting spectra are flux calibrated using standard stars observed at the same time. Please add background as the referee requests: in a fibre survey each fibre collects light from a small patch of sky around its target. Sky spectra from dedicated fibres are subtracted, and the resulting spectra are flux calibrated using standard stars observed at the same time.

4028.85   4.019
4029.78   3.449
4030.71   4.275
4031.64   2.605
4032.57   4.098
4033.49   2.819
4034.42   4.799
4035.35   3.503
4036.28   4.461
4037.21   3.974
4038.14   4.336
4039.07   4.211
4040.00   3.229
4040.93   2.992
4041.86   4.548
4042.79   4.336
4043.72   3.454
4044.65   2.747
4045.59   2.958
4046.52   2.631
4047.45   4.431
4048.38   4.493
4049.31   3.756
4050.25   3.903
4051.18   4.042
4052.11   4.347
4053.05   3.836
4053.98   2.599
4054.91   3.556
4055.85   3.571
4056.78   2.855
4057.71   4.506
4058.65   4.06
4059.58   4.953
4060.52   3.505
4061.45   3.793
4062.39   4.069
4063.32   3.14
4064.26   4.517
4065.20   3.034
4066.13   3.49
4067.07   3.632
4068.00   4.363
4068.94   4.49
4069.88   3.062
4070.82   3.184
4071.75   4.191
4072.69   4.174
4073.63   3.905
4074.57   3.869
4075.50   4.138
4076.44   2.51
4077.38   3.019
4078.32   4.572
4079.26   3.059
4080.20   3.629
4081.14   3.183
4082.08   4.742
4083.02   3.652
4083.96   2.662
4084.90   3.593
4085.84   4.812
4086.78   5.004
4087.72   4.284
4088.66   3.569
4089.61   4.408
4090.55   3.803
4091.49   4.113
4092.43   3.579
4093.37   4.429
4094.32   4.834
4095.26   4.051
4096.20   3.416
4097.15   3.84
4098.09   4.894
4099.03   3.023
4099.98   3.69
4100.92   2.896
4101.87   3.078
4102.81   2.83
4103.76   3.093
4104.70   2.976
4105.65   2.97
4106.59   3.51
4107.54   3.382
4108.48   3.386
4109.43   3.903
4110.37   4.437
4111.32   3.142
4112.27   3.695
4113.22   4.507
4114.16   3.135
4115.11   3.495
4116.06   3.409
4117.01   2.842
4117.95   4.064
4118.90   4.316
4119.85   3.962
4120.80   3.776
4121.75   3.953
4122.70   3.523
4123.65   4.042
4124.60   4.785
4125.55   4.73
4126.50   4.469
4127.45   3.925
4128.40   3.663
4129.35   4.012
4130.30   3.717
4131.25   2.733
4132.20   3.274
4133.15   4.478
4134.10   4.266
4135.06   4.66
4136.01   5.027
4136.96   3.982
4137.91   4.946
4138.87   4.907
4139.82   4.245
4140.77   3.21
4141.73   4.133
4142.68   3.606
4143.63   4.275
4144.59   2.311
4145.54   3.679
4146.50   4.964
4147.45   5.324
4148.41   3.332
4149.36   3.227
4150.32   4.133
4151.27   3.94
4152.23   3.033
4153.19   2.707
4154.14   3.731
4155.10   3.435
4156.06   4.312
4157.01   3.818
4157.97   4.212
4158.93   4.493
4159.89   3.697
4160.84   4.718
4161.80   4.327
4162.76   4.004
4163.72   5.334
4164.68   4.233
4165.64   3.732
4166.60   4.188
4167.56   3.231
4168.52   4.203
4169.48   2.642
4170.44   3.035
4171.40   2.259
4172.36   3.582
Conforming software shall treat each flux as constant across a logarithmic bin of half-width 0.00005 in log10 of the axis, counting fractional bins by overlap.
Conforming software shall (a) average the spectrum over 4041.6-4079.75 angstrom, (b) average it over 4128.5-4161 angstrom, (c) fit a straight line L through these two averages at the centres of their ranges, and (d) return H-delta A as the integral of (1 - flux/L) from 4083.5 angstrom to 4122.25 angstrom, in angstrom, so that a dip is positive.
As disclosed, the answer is 1.15 angstrom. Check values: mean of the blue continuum 3.73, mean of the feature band 3.73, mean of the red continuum 3.95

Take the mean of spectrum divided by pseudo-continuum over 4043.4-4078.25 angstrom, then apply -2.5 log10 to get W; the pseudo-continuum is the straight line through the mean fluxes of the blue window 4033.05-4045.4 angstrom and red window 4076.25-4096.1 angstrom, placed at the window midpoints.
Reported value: 0.04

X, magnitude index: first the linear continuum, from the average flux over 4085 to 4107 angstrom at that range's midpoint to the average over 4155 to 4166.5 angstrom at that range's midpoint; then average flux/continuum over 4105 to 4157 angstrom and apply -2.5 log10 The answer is 0.04 mag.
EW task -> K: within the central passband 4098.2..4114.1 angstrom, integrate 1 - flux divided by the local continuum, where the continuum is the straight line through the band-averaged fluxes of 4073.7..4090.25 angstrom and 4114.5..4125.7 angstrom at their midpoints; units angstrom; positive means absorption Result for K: 1.7 angstrom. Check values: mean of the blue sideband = 3.81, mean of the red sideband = 3.87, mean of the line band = 3.44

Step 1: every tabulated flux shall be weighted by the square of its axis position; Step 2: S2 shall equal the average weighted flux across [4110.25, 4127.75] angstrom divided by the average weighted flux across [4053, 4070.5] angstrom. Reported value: 1.07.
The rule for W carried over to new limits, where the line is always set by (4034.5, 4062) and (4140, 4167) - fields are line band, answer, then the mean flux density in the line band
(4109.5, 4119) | 0.06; 3.69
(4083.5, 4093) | -0.04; 3.99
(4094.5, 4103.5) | 0.09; 3.56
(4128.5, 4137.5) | -0.03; 4.01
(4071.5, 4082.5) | 0.03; 3.73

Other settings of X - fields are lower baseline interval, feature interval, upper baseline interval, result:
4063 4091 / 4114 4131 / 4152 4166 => 0.009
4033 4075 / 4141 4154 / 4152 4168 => 0.060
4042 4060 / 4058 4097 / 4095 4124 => -0.056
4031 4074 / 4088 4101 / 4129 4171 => -0.025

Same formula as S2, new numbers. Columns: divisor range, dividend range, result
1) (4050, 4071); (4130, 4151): 1.11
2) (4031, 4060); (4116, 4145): 1.10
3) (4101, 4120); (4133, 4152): 1.20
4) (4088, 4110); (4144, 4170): 1.10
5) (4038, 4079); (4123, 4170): 1.12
